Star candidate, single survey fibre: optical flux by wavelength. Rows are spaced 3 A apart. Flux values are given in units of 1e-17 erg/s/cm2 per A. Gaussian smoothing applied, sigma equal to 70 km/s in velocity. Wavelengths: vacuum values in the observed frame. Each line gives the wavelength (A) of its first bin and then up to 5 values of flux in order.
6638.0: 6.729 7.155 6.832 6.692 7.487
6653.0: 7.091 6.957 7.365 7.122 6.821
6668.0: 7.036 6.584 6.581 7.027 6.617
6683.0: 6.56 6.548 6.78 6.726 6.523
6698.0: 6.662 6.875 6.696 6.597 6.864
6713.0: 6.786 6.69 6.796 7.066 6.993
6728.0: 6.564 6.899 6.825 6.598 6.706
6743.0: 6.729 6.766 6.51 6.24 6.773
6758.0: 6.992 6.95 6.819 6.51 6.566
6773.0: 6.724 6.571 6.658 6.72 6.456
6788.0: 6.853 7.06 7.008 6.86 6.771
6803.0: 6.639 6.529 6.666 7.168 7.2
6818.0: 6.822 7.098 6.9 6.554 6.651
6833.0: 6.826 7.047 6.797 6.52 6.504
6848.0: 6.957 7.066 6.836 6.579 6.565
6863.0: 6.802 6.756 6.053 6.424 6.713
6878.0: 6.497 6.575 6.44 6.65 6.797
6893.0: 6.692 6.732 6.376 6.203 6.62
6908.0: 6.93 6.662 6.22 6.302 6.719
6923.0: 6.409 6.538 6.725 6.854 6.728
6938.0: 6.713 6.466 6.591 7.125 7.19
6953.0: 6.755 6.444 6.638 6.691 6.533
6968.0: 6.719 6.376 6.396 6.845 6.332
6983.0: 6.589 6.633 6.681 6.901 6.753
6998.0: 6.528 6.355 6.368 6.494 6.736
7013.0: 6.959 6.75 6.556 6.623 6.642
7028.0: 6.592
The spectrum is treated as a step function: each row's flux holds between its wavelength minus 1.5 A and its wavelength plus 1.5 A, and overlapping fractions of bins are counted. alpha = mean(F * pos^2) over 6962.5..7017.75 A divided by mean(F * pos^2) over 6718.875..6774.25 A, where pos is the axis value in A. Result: 1.05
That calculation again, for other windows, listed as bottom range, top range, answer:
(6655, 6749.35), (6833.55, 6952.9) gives 1.04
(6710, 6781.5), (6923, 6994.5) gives 1.05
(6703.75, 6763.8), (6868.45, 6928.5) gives 1.02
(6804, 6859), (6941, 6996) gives 1.02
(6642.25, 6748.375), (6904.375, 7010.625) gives 1.05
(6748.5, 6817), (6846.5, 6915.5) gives 1.01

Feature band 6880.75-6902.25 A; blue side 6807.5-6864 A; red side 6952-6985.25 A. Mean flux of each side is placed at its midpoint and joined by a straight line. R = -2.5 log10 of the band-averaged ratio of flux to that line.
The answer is 0.02 mag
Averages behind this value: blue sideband 6.82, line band 6.58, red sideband 6.57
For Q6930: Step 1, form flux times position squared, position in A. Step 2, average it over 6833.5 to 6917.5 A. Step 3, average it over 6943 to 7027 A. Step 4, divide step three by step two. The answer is 1.04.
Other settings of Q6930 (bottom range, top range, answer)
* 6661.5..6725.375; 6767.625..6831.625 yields 1.04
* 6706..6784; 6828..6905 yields 1.02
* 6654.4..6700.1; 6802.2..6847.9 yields 1.05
